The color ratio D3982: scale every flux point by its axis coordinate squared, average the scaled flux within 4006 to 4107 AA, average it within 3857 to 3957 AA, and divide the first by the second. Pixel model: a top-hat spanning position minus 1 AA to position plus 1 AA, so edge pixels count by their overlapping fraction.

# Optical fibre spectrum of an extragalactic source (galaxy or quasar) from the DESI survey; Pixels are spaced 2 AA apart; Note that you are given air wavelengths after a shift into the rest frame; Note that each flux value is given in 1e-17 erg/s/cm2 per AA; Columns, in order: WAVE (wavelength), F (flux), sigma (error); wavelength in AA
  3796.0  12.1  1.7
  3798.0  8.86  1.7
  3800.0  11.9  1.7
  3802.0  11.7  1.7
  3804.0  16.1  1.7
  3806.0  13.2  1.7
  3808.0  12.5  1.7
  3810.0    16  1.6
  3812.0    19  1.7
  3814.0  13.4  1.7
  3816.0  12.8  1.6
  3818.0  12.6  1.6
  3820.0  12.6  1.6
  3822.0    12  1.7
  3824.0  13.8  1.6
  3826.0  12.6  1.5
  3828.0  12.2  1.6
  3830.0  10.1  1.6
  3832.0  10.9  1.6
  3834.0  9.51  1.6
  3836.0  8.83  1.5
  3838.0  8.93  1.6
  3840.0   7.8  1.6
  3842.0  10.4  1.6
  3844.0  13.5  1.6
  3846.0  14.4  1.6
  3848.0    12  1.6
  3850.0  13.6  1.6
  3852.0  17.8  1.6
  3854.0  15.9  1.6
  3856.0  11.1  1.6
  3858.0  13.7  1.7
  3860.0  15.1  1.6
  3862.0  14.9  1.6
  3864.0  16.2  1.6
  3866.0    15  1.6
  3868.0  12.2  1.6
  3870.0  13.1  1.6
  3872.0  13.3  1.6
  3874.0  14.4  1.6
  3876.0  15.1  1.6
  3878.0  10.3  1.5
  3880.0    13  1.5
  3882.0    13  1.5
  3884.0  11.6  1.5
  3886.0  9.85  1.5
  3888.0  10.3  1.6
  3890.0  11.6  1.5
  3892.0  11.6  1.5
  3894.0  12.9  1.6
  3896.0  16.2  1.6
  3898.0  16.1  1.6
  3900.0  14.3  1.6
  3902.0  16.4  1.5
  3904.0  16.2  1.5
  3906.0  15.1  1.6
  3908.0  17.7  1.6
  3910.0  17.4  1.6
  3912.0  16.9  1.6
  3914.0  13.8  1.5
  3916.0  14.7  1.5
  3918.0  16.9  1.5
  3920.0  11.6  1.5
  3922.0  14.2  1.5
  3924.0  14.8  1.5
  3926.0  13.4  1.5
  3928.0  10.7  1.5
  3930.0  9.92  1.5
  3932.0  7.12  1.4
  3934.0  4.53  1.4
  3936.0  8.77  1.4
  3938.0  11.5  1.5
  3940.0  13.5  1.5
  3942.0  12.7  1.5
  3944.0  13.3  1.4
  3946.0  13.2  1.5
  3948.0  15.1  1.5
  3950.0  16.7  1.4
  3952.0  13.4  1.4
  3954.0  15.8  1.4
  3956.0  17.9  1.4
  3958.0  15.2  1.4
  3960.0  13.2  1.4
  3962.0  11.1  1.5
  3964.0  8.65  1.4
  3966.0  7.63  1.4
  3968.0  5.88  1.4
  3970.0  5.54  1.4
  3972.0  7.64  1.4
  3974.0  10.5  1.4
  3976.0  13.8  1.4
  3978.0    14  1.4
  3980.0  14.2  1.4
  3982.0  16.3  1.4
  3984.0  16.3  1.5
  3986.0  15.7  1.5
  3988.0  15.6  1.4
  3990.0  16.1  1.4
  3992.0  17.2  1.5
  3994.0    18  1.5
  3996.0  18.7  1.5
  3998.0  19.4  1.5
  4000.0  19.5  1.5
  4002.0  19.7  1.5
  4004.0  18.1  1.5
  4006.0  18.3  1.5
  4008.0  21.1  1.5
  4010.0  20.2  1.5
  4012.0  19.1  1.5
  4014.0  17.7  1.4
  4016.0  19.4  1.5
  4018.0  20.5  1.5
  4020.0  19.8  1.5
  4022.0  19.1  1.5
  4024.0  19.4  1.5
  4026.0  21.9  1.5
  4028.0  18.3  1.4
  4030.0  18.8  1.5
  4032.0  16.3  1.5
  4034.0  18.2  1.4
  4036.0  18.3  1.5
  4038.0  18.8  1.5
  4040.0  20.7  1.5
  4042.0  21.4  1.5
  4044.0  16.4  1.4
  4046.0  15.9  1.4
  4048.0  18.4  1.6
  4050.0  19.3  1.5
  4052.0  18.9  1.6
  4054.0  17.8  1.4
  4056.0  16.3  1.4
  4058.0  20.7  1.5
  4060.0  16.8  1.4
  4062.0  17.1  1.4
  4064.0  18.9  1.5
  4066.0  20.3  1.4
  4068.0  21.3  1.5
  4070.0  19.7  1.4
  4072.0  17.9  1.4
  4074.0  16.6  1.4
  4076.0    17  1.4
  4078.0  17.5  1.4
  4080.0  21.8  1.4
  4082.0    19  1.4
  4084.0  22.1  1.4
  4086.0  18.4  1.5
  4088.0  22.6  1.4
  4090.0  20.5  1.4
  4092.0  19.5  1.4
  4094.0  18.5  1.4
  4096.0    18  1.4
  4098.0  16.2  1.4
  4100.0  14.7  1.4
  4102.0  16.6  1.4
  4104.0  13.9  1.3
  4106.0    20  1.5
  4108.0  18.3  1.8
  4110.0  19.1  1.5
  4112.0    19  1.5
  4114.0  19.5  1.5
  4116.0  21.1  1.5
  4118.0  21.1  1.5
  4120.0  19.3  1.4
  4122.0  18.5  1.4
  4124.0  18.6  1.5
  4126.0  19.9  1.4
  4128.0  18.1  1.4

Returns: 1.49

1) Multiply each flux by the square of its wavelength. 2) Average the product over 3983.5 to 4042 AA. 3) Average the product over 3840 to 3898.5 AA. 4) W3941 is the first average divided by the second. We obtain 1.5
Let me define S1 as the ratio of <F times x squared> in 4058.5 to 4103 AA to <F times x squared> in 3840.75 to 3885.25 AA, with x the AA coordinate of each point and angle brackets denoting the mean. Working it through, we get 1.5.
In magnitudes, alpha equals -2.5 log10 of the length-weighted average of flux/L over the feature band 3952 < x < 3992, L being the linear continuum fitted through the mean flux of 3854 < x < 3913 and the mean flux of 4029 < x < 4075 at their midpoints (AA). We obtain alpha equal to 0.26 mag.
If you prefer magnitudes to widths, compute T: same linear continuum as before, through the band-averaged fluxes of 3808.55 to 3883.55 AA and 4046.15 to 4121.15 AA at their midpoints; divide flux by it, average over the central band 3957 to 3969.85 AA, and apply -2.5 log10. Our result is 0.50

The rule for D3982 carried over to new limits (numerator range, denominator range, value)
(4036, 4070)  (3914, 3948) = 1.65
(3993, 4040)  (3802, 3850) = 1.70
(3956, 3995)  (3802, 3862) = 1.08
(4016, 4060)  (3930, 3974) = 1.74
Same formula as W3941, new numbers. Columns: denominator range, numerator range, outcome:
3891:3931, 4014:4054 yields 1.38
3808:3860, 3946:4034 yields 1.37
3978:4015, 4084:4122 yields 1.11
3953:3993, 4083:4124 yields 1.56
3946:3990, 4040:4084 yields 1.51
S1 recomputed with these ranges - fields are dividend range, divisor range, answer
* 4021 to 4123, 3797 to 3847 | 1.74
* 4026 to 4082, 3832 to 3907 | 1.56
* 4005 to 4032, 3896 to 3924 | 1.32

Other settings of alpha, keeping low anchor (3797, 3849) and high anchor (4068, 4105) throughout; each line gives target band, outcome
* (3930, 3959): 0.19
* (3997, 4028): -0.17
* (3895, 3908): -0.13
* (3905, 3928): -0.04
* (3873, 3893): 0.13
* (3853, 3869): -0.09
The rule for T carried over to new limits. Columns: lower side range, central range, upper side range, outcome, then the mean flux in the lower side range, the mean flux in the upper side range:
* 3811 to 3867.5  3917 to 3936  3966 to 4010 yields 0.249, 12.9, 15.2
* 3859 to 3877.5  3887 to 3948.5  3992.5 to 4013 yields 0.201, 14.3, 19.2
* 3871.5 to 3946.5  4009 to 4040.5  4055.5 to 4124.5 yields -0.146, 13.1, 18.8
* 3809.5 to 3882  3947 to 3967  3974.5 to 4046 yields 0.214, 13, 18.1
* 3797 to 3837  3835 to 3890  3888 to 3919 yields 0.088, 12.5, 15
